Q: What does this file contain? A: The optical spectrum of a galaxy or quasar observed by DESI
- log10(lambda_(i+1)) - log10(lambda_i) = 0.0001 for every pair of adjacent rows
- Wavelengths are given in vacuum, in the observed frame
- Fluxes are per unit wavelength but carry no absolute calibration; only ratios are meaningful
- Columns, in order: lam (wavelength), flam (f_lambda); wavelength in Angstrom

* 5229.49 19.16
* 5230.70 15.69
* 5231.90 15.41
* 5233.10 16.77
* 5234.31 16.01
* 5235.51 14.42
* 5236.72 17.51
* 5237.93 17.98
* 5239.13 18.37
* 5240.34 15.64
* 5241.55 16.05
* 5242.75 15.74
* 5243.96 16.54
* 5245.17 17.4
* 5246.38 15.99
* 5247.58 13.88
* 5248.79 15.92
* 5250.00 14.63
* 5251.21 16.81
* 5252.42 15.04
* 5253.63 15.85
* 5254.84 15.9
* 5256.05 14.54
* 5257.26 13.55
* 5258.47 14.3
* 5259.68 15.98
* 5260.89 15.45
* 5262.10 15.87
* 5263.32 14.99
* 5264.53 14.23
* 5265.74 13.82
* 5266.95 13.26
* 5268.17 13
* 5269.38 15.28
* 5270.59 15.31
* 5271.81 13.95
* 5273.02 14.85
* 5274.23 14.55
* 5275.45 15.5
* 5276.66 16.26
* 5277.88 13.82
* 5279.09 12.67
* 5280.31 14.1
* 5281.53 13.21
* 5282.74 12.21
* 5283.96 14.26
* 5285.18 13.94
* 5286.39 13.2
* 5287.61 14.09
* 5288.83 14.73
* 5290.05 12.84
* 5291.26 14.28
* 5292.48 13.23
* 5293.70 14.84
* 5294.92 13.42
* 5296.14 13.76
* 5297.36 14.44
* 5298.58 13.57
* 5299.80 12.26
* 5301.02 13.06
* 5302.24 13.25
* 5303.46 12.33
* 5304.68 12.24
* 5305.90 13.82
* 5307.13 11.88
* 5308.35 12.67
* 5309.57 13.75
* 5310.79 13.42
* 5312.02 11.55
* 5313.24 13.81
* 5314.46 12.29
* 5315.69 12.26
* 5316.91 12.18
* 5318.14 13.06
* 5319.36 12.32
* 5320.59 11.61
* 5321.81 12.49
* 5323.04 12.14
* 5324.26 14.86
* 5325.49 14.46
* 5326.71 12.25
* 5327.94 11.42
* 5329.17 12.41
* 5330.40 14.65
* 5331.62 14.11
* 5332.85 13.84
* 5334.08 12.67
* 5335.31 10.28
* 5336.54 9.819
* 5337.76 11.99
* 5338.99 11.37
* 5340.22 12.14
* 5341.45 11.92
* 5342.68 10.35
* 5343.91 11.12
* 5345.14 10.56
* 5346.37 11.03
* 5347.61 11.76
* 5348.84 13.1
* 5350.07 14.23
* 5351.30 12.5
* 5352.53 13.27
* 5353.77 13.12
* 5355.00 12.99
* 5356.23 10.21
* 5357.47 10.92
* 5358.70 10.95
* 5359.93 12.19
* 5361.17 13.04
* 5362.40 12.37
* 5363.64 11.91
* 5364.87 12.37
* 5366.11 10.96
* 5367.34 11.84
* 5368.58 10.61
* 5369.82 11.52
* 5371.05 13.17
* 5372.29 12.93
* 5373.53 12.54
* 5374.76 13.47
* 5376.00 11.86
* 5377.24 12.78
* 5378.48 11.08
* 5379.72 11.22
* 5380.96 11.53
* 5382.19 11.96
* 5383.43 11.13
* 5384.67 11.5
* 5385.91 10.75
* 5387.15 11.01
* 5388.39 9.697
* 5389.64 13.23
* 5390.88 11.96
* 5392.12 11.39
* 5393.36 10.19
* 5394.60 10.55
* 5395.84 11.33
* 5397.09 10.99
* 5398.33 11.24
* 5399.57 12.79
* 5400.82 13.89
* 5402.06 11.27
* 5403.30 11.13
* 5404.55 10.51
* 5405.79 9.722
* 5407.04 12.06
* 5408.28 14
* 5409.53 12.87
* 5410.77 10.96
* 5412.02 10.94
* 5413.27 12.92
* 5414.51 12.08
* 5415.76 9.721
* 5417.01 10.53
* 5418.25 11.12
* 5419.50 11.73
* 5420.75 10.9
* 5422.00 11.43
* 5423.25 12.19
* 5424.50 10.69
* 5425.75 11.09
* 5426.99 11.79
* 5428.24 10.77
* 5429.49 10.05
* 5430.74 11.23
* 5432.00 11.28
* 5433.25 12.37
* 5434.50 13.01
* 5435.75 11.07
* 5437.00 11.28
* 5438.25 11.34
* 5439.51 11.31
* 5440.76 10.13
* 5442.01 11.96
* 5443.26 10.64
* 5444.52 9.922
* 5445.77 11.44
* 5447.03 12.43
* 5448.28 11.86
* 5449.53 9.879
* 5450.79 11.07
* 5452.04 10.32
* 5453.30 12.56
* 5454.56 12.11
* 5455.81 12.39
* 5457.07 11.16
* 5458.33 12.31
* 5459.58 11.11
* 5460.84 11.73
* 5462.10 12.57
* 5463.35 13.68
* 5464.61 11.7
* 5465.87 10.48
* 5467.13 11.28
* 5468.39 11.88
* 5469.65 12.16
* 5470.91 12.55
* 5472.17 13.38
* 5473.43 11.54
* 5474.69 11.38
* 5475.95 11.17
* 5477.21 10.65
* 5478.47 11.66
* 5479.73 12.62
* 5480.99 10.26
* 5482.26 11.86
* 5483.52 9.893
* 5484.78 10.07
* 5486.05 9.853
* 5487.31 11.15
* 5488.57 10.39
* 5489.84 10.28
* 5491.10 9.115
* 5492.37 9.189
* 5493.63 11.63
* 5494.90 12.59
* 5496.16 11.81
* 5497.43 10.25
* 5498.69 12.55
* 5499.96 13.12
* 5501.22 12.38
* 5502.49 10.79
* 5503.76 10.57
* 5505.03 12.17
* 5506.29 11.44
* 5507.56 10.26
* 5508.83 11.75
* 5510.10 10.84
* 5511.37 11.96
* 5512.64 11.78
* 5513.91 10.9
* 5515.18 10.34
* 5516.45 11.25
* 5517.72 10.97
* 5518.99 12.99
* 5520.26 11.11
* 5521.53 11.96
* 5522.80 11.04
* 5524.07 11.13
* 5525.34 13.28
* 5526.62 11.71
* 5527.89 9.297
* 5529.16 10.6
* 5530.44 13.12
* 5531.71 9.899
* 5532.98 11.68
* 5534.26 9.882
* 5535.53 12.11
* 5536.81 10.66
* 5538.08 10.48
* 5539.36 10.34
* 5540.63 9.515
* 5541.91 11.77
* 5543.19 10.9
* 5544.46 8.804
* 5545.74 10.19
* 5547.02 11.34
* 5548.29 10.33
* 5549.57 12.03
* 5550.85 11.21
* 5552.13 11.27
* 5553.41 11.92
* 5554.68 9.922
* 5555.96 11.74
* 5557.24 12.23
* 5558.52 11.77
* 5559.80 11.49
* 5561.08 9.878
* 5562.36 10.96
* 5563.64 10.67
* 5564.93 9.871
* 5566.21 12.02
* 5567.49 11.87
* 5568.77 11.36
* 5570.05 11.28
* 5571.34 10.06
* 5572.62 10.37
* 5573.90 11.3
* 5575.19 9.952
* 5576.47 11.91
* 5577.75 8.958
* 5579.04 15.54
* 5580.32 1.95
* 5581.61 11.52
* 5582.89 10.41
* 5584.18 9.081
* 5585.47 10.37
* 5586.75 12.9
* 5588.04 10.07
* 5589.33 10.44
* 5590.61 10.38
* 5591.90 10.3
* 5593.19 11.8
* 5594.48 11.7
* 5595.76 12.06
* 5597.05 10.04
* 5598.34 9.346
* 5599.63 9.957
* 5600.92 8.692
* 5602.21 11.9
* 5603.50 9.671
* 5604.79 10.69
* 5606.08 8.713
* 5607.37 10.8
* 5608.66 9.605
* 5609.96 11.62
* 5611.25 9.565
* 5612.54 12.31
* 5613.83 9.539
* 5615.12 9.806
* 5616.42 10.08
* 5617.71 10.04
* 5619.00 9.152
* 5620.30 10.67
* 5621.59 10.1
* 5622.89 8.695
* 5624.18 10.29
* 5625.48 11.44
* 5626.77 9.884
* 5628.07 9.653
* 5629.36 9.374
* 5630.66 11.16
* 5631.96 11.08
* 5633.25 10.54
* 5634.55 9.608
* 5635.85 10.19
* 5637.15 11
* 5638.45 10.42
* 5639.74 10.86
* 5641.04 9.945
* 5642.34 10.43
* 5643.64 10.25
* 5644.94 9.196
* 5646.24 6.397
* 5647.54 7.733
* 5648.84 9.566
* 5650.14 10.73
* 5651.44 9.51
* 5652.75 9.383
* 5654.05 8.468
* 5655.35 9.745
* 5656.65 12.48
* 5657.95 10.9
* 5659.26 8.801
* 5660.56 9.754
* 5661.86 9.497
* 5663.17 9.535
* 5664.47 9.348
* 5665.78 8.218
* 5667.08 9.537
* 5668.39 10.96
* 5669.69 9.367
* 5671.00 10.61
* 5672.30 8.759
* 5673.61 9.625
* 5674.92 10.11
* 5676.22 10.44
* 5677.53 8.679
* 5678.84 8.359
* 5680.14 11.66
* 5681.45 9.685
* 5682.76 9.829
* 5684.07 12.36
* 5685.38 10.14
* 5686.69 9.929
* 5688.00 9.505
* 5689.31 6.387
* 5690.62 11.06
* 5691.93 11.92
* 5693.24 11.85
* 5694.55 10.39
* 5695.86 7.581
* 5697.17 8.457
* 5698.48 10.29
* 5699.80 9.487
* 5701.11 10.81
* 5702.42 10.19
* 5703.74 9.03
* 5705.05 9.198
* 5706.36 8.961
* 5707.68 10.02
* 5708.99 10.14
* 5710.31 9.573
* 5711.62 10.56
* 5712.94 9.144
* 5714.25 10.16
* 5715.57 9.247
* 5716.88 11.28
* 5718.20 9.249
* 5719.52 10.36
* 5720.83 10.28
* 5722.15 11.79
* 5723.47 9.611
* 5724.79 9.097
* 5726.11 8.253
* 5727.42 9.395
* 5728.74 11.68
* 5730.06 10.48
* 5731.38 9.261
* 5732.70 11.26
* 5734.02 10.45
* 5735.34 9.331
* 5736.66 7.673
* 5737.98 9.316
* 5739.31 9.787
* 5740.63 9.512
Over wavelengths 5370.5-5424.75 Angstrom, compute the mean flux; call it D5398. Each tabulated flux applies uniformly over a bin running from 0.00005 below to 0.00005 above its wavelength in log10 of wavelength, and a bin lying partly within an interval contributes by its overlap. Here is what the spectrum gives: 11.6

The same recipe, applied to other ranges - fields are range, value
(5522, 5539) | 11.1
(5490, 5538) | 11.3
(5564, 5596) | 10.7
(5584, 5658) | 10.2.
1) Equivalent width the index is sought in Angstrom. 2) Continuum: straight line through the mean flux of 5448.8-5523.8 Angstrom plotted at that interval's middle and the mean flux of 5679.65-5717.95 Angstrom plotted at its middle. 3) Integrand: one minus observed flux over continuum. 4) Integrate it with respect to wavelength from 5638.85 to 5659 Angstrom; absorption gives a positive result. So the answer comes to 1.1 Angstrom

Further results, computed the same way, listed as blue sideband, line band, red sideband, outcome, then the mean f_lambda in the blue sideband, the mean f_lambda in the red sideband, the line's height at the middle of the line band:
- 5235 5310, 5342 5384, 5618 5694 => 4.59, 14.5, 9.91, 13.4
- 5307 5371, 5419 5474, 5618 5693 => -0.46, 12.3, 9.89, 11.4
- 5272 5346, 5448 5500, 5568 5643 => 0.66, 13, 10.4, 11.5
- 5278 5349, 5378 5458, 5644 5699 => 3.28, 12.8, 9.69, 11.9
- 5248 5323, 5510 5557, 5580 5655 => -0.38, 13.8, 10.1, 11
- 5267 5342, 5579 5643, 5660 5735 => 2.09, 13.2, 9.87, 10.6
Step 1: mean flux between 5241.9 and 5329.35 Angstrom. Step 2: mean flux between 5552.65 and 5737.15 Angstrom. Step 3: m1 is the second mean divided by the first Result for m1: 0.73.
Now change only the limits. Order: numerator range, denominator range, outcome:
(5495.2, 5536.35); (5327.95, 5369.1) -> 0.95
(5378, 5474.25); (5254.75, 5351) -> 0.87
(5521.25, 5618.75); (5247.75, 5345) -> 0.79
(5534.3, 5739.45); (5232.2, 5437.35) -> 0.79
